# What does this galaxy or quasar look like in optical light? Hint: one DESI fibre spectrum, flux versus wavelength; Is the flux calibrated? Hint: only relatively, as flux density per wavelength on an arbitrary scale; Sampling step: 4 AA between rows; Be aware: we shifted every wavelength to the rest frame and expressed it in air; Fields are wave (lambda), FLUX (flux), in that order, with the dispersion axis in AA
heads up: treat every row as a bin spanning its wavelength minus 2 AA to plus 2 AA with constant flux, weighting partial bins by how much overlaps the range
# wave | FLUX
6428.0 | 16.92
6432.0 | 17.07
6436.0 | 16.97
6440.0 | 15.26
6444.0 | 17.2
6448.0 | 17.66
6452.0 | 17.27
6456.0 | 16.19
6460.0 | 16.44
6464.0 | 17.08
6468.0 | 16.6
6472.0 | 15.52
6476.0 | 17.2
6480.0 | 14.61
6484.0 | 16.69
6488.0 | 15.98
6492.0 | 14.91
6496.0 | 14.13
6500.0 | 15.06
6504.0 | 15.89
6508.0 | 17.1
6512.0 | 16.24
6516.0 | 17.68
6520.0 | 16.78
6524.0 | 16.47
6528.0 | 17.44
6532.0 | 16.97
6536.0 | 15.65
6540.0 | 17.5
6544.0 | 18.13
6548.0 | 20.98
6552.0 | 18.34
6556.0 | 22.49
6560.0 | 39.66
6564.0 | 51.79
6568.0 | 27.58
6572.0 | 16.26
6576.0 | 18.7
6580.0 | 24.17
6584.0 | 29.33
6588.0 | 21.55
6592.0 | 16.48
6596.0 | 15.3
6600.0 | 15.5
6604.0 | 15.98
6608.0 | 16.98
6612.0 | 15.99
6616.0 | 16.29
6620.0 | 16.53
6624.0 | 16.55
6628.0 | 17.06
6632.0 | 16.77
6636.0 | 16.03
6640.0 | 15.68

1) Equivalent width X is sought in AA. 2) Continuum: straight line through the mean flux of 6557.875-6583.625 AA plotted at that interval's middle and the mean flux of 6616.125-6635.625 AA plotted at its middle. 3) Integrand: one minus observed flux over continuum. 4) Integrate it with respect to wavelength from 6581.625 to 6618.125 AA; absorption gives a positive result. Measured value 7.4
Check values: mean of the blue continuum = 29.6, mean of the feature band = 18.2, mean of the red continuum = 16.6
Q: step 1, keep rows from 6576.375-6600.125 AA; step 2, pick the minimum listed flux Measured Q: 15.3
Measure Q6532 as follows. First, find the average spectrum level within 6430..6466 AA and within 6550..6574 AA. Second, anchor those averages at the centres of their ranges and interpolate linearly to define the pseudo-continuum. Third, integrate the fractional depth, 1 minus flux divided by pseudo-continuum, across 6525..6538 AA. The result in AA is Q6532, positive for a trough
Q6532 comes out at 4.7 AA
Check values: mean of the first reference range 16.8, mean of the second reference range 29.4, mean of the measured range 16.7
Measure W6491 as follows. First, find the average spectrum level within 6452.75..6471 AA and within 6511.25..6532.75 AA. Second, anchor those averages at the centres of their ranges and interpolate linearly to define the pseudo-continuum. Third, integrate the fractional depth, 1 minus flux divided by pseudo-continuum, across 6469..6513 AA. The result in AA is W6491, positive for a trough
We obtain 2.6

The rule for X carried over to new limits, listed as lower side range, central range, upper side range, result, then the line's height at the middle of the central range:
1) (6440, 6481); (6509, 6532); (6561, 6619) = 2.5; 19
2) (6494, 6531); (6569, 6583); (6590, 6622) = -4.1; 16.2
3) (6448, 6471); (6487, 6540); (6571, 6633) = 3.2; 17.3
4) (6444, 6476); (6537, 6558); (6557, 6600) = 3.6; 23.2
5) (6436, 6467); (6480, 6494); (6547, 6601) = 2.4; 19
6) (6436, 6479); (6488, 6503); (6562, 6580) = 4.0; 20.5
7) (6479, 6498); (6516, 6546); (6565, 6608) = 1.0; 17.6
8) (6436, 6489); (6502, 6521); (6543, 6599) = 3.1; 20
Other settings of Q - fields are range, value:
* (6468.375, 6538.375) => 14.13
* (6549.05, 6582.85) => 16.26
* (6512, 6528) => 16.24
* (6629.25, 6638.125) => 16.03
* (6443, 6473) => 15.52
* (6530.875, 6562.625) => 15.65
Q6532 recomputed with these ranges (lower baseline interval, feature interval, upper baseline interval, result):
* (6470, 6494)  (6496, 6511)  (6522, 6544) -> 0.5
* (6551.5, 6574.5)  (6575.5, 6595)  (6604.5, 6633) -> 2.1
